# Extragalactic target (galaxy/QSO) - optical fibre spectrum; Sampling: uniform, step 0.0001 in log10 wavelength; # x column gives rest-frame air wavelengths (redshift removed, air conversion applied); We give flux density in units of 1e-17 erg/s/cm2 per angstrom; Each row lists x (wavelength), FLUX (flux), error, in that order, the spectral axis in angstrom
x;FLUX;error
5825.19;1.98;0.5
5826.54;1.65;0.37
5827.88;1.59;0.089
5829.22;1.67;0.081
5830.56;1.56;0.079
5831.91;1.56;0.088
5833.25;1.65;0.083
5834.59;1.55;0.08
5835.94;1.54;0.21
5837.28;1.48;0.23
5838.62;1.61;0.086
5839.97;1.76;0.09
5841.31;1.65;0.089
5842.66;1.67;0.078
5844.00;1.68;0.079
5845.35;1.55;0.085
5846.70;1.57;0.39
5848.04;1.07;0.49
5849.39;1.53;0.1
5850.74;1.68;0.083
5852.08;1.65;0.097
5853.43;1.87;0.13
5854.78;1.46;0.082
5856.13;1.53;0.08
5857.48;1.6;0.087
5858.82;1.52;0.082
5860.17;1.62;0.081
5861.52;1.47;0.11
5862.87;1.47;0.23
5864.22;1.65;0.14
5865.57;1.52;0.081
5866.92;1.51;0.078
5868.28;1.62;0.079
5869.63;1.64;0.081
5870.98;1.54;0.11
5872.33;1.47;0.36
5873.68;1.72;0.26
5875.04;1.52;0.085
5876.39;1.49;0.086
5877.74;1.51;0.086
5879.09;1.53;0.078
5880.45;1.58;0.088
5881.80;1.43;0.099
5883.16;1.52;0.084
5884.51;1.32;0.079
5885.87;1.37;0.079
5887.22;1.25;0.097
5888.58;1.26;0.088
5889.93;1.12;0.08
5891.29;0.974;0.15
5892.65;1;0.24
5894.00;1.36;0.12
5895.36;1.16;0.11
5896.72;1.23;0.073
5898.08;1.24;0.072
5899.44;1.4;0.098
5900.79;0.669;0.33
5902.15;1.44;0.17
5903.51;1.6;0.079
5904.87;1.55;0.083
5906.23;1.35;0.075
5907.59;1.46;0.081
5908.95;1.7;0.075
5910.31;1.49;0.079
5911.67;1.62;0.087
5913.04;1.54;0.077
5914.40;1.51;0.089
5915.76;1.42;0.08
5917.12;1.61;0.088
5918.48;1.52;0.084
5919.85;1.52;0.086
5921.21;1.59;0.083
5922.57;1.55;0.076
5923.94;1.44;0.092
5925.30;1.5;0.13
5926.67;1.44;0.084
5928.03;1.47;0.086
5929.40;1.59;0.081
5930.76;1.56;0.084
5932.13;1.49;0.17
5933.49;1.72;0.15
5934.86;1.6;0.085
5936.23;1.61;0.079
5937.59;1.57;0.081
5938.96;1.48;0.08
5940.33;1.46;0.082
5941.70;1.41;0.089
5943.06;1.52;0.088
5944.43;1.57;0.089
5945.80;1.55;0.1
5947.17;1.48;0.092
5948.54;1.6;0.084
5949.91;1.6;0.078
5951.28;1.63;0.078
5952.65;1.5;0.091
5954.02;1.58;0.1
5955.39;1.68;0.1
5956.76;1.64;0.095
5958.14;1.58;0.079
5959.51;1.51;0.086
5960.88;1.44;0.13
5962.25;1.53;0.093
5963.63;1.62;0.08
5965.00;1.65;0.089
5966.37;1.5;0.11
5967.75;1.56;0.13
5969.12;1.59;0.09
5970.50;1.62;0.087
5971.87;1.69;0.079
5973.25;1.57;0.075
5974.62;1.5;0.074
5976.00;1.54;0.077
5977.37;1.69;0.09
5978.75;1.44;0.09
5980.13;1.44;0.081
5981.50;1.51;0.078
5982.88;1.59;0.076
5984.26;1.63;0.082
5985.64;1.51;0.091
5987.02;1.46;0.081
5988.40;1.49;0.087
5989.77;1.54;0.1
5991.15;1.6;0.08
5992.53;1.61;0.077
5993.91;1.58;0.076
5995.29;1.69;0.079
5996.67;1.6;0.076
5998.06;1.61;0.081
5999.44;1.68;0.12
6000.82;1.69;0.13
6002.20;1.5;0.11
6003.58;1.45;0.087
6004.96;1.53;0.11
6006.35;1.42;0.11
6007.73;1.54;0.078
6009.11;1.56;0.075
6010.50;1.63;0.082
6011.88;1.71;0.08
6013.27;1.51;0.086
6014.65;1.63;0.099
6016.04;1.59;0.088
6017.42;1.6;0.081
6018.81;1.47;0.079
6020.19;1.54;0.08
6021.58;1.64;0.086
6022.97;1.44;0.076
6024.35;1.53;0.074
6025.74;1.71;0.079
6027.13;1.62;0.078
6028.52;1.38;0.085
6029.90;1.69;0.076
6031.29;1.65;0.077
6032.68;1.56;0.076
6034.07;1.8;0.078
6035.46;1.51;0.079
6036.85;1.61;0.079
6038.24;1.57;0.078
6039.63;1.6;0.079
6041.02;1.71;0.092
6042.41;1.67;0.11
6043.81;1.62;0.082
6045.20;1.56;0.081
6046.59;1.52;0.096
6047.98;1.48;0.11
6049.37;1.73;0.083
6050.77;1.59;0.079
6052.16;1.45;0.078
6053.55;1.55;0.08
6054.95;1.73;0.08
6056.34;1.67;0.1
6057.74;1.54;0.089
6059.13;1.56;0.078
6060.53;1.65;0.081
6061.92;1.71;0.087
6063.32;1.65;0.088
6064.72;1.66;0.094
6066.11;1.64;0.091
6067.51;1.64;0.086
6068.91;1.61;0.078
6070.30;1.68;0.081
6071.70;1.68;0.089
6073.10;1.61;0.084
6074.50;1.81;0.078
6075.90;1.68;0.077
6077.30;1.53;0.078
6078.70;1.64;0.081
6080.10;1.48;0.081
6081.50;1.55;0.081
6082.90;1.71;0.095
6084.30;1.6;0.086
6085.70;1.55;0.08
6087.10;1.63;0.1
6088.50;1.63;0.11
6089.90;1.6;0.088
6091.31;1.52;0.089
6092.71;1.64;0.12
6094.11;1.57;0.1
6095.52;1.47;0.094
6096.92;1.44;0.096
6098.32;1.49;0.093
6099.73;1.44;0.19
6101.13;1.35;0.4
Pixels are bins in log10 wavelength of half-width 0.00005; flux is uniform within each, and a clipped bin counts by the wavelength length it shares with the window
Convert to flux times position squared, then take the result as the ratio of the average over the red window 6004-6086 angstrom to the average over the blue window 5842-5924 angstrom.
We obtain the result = 1.15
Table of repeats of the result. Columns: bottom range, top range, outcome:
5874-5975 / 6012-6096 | 1.13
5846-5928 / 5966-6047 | 1.13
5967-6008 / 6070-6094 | 1.07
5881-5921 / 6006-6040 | 1.20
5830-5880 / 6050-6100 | 1.10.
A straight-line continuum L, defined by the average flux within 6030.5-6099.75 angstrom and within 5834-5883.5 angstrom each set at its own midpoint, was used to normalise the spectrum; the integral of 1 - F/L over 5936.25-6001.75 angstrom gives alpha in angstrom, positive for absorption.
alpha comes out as 0.8 angstrom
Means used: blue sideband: 1.56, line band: 1.56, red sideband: 1.61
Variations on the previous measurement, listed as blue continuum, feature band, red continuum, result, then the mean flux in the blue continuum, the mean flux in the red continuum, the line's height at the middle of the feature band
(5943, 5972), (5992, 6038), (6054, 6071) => 0.79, 1.57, 1.64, 1.61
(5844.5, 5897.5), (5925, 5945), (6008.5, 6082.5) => -0.27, 1.46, 1.61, 1.51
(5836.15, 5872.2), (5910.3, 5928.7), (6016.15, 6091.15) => 0.78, 1.57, 1.61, 1.58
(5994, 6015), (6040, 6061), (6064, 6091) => 0.11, 1.58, 1.63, 1.61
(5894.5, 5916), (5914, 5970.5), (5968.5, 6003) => -2.63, 1.4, 1.57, 1.48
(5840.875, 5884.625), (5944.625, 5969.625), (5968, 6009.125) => -0.14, 1.55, 1.56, 1.56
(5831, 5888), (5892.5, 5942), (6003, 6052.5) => 3.05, 1.55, 1.58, 1.56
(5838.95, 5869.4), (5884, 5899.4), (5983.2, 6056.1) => 3.54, 1.58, 1.58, 1.58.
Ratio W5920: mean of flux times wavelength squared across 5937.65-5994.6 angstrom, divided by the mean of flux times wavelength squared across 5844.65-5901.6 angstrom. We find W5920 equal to 1.12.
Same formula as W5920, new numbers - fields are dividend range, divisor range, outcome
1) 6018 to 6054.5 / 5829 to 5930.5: 1.13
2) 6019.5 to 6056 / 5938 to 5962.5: 1.06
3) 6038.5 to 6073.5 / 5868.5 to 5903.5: 1.26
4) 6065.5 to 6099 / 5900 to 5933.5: 1.13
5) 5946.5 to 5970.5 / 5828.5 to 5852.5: 1.04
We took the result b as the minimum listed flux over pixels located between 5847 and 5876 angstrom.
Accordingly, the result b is 1.07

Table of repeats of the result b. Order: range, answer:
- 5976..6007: 1.42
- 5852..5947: 0.669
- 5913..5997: 1.41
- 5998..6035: 1.38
